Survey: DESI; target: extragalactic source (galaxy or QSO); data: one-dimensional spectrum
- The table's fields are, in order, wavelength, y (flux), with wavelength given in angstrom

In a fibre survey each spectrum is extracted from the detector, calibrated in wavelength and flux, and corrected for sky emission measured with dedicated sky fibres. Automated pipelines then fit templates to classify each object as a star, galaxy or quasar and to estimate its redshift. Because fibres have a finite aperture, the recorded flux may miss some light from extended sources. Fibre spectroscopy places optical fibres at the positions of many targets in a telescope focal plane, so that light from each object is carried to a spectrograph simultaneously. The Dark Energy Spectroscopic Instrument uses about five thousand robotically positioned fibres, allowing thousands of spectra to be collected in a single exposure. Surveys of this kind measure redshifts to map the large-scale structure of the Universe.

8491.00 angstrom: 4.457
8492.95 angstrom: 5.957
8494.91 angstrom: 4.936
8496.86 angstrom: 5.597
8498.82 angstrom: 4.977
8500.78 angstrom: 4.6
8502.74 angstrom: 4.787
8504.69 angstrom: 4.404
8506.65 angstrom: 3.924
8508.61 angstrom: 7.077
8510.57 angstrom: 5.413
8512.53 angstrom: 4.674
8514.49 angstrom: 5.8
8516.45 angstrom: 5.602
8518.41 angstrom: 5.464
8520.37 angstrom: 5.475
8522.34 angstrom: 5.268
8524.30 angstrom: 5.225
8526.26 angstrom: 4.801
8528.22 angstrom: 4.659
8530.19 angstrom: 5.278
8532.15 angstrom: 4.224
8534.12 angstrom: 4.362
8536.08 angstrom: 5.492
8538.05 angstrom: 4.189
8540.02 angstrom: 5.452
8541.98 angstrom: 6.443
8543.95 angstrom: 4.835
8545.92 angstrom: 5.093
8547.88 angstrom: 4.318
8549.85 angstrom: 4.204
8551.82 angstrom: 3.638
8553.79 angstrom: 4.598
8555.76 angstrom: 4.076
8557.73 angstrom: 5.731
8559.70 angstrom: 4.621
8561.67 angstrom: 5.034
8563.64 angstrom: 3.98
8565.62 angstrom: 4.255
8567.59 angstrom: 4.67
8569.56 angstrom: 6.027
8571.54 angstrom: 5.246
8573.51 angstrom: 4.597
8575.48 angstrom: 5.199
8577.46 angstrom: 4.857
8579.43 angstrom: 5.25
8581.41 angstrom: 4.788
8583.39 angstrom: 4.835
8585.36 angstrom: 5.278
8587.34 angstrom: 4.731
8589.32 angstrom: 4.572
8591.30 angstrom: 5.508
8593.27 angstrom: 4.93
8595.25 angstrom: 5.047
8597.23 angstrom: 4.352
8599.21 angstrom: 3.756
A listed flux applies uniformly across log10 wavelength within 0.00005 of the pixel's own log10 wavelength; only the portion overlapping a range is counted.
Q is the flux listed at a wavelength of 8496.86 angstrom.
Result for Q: 5.597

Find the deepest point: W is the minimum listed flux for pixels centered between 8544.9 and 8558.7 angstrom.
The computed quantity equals 3.638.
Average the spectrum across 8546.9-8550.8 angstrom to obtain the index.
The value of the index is 4.26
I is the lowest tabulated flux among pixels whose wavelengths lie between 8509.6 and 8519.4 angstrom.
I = 4.674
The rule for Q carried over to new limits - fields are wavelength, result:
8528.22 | 4.659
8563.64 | 3.98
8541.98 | 6.443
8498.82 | 4.977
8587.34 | 4.731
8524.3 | 5.225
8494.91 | 4.936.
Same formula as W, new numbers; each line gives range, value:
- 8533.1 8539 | 4.189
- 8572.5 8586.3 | 4.597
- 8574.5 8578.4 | 4.857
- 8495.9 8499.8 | 4.977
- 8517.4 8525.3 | 5.225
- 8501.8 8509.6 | 3.924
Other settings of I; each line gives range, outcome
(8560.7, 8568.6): 3.98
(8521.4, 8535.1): 4.224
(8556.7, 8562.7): 4.621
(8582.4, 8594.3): 4.572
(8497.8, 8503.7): 4.6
